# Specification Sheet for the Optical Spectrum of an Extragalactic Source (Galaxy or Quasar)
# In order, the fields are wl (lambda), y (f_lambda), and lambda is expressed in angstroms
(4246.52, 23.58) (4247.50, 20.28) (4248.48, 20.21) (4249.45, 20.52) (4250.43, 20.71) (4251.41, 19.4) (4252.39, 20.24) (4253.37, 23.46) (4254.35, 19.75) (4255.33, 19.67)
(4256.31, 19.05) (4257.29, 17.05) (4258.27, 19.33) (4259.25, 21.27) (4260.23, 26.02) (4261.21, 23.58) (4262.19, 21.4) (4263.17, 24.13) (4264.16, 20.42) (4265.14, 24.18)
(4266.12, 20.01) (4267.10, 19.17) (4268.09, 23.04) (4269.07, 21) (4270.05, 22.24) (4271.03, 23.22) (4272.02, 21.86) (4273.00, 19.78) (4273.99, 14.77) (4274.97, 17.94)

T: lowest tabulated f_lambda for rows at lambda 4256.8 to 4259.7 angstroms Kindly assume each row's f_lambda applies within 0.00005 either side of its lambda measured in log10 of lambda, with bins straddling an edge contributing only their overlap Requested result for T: 17.05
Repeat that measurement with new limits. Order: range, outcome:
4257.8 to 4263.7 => 19.33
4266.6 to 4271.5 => 19.17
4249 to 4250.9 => 20.52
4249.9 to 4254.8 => 19.4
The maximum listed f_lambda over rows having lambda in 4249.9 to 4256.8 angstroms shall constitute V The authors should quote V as 23.46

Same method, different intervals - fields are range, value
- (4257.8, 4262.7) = 26.02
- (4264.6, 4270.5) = 24.18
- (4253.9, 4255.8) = 19.75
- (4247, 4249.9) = 20.52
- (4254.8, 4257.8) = 19.67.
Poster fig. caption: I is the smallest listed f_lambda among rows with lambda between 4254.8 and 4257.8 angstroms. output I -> 17.05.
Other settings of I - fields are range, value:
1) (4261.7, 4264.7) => 20.42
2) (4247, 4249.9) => 20.21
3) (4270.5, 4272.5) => 21.86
